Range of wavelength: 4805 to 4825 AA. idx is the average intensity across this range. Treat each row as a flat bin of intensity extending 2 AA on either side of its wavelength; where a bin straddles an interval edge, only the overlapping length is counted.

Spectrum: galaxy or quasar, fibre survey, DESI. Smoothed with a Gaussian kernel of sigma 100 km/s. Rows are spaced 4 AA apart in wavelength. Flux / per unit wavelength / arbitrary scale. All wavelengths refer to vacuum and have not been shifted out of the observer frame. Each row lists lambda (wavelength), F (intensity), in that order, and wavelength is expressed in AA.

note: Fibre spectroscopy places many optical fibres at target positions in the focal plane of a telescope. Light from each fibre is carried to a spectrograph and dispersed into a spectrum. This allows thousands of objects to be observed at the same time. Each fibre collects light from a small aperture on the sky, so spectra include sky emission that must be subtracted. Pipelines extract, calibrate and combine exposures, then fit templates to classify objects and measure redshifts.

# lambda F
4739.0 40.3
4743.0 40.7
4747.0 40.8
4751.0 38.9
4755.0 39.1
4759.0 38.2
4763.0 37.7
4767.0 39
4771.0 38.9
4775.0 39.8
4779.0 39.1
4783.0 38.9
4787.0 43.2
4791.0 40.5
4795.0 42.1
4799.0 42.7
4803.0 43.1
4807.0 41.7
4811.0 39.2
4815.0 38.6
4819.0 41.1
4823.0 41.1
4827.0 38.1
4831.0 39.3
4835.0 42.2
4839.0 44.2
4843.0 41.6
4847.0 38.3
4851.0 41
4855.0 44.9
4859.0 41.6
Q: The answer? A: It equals 40.3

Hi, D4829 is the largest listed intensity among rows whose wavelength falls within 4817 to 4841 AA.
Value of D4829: 44.2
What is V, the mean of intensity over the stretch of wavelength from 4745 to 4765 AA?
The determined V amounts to 38.9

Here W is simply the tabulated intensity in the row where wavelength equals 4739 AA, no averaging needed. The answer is 40.3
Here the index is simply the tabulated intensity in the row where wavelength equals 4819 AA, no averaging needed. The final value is 41.1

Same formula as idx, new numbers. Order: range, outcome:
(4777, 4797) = 40.8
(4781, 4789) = 41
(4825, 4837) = 39.9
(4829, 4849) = 41.1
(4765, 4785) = 39.1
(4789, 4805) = 42.1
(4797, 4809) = 42.5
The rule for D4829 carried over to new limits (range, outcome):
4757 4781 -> 39.8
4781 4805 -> 43.2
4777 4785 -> 39.1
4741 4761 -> 40.8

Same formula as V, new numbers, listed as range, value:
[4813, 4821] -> 39.9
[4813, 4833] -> 39.6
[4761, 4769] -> 38.4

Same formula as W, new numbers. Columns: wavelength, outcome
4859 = 41.6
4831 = 39.3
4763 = 37.7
